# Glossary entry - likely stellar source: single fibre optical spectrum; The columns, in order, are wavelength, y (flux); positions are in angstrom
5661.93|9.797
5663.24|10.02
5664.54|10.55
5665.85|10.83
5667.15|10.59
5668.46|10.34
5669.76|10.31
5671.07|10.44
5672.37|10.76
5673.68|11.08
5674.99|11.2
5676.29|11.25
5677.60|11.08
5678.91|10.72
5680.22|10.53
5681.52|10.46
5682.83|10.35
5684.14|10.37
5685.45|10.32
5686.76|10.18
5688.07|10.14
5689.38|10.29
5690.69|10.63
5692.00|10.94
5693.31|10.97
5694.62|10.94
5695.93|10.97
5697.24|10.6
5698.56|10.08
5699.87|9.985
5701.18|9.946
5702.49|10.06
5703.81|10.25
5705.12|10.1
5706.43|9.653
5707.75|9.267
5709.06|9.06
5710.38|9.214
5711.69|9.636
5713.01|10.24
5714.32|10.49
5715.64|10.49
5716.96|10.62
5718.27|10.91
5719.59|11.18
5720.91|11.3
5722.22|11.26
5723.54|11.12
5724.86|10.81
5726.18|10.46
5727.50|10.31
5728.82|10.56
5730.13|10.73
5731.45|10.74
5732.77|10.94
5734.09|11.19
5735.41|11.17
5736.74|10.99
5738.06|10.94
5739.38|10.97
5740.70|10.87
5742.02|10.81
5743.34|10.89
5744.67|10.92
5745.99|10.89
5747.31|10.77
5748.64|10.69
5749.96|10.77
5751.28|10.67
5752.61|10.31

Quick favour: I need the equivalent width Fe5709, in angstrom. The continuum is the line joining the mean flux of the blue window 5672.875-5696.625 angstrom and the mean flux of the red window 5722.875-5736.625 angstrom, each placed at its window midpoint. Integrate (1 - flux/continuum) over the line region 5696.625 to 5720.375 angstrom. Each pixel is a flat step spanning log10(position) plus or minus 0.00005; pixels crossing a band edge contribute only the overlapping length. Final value 1.4 angstrom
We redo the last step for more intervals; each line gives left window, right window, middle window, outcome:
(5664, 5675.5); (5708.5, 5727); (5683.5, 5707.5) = 0.5 angstrom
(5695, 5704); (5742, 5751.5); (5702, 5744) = 0.0 angstrom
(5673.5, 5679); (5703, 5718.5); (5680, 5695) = 0.3 angstrom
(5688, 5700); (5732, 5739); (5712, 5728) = 0.2 angstrom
